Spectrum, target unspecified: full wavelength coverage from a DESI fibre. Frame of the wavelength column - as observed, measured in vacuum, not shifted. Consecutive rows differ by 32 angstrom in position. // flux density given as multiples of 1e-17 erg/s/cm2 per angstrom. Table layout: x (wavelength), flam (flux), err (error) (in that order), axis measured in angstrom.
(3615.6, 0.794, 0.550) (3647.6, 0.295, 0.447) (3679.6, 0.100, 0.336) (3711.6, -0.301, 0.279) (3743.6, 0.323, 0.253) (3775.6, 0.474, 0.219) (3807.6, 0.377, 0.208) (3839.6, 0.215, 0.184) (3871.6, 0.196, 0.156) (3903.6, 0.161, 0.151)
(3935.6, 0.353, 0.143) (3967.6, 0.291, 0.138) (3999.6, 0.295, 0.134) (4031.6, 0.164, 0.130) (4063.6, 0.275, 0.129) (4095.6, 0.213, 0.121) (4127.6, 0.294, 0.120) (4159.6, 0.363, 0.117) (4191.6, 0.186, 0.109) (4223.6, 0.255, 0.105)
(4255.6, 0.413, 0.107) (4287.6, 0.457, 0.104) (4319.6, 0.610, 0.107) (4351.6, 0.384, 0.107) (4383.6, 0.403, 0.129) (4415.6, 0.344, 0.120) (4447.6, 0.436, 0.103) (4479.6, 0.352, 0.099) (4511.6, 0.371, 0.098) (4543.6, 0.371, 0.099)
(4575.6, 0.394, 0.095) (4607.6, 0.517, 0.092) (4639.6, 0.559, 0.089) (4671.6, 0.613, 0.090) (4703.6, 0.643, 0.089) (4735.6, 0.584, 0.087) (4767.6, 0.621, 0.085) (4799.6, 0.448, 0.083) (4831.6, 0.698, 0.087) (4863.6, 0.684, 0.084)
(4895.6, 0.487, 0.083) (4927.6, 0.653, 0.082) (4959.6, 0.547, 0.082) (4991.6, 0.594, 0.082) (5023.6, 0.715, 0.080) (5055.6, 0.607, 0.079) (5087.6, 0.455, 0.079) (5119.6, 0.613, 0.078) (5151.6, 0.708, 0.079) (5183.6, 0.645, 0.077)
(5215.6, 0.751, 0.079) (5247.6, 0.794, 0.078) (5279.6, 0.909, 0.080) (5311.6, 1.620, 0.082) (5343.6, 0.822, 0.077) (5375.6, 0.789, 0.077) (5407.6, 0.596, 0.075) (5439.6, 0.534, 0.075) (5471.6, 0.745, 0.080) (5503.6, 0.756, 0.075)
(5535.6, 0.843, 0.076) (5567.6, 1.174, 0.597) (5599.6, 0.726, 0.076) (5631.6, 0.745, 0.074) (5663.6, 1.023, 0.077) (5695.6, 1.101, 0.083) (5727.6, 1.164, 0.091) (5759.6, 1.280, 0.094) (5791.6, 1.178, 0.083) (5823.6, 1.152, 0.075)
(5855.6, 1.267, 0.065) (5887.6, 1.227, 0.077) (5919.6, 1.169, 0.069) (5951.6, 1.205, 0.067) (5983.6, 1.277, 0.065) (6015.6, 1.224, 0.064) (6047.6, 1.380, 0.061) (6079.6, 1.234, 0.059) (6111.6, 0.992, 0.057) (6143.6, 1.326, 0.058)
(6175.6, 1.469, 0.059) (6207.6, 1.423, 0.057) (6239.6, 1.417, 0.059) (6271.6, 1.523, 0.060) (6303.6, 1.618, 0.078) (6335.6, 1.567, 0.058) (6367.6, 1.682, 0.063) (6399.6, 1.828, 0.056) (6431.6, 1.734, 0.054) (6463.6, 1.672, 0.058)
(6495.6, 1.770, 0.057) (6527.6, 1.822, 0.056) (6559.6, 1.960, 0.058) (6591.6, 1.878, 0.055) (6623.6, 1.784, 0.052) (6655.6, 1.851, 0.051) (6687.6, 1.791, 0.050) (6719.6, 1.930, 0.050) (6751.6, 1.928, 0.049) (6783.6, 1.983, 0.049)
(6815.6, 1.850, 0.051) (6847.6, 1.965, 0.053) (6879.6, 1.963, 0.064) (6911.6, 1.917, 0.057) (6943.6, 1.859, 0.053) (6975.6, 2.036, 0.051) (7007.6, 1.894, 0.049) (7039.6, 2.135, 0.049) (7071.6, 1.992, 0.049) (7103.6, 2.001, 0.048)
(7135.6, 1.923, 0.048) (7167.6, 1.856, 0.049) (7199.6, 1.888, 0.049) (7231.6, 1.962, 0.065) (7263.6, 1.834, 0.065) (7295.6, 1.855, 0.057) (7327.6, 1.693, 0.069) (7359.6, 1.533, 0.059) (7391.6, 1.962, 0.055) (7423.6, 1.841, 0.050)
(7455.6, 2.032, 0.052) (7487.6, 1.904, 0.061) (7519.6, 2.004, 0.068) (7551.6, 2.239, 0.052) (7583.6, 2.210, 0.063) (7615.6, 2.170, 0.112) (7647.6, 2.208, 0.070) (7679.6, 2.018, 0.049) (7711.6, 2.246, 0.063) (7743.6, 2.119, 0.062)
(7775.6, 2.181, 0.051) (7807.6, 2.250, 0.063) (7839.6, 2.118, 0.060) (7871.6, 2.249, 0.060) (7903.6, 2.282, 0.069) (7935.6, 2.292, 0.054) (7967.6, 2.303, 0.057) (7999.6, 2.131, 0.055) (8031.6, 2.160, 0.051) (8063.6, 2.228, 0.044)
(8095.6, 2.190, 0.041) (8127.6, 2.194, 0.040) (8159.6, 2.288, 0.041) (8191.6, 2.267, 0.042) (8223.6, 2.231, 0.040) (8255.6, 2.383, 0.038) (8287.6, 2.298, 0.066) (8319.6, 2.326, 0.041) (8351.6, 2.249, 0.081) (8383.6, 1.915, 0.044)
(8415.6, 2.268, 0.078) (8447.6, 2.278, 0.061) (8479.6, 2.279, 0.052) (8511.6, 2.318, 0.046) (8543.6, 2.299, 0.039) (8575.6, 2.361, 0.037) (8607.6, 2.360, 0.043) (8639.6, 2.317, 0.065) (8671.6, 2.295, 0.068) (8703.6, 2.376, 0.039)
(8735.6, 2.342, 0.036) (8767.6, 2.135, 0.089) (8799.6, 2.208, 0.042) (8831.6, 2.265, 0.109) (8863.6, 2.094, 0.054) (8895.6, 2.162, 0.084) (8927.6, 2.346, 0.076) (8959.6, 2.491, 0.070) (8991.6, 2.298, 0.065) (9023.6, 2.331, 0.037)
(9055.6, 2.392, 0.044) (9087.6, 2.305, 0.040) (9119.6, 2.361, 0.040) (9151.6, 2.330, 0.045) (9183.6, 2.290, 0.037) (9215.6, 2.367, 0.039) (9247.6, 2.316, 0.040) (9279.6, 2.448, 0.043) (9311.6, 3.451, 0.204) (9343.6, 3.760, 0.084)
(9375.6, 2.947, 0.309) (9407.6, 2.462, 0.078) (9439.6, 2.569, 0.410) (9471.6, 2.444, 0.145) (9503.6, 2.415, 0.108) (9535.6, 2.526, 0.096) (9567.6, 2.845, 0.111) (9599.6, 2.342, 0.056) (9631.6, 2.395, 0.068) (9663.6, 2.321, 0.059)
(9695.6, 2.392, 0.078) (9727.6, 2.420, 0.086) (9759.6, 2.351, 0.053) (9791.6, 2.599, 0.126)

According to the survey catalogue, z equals 0.42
